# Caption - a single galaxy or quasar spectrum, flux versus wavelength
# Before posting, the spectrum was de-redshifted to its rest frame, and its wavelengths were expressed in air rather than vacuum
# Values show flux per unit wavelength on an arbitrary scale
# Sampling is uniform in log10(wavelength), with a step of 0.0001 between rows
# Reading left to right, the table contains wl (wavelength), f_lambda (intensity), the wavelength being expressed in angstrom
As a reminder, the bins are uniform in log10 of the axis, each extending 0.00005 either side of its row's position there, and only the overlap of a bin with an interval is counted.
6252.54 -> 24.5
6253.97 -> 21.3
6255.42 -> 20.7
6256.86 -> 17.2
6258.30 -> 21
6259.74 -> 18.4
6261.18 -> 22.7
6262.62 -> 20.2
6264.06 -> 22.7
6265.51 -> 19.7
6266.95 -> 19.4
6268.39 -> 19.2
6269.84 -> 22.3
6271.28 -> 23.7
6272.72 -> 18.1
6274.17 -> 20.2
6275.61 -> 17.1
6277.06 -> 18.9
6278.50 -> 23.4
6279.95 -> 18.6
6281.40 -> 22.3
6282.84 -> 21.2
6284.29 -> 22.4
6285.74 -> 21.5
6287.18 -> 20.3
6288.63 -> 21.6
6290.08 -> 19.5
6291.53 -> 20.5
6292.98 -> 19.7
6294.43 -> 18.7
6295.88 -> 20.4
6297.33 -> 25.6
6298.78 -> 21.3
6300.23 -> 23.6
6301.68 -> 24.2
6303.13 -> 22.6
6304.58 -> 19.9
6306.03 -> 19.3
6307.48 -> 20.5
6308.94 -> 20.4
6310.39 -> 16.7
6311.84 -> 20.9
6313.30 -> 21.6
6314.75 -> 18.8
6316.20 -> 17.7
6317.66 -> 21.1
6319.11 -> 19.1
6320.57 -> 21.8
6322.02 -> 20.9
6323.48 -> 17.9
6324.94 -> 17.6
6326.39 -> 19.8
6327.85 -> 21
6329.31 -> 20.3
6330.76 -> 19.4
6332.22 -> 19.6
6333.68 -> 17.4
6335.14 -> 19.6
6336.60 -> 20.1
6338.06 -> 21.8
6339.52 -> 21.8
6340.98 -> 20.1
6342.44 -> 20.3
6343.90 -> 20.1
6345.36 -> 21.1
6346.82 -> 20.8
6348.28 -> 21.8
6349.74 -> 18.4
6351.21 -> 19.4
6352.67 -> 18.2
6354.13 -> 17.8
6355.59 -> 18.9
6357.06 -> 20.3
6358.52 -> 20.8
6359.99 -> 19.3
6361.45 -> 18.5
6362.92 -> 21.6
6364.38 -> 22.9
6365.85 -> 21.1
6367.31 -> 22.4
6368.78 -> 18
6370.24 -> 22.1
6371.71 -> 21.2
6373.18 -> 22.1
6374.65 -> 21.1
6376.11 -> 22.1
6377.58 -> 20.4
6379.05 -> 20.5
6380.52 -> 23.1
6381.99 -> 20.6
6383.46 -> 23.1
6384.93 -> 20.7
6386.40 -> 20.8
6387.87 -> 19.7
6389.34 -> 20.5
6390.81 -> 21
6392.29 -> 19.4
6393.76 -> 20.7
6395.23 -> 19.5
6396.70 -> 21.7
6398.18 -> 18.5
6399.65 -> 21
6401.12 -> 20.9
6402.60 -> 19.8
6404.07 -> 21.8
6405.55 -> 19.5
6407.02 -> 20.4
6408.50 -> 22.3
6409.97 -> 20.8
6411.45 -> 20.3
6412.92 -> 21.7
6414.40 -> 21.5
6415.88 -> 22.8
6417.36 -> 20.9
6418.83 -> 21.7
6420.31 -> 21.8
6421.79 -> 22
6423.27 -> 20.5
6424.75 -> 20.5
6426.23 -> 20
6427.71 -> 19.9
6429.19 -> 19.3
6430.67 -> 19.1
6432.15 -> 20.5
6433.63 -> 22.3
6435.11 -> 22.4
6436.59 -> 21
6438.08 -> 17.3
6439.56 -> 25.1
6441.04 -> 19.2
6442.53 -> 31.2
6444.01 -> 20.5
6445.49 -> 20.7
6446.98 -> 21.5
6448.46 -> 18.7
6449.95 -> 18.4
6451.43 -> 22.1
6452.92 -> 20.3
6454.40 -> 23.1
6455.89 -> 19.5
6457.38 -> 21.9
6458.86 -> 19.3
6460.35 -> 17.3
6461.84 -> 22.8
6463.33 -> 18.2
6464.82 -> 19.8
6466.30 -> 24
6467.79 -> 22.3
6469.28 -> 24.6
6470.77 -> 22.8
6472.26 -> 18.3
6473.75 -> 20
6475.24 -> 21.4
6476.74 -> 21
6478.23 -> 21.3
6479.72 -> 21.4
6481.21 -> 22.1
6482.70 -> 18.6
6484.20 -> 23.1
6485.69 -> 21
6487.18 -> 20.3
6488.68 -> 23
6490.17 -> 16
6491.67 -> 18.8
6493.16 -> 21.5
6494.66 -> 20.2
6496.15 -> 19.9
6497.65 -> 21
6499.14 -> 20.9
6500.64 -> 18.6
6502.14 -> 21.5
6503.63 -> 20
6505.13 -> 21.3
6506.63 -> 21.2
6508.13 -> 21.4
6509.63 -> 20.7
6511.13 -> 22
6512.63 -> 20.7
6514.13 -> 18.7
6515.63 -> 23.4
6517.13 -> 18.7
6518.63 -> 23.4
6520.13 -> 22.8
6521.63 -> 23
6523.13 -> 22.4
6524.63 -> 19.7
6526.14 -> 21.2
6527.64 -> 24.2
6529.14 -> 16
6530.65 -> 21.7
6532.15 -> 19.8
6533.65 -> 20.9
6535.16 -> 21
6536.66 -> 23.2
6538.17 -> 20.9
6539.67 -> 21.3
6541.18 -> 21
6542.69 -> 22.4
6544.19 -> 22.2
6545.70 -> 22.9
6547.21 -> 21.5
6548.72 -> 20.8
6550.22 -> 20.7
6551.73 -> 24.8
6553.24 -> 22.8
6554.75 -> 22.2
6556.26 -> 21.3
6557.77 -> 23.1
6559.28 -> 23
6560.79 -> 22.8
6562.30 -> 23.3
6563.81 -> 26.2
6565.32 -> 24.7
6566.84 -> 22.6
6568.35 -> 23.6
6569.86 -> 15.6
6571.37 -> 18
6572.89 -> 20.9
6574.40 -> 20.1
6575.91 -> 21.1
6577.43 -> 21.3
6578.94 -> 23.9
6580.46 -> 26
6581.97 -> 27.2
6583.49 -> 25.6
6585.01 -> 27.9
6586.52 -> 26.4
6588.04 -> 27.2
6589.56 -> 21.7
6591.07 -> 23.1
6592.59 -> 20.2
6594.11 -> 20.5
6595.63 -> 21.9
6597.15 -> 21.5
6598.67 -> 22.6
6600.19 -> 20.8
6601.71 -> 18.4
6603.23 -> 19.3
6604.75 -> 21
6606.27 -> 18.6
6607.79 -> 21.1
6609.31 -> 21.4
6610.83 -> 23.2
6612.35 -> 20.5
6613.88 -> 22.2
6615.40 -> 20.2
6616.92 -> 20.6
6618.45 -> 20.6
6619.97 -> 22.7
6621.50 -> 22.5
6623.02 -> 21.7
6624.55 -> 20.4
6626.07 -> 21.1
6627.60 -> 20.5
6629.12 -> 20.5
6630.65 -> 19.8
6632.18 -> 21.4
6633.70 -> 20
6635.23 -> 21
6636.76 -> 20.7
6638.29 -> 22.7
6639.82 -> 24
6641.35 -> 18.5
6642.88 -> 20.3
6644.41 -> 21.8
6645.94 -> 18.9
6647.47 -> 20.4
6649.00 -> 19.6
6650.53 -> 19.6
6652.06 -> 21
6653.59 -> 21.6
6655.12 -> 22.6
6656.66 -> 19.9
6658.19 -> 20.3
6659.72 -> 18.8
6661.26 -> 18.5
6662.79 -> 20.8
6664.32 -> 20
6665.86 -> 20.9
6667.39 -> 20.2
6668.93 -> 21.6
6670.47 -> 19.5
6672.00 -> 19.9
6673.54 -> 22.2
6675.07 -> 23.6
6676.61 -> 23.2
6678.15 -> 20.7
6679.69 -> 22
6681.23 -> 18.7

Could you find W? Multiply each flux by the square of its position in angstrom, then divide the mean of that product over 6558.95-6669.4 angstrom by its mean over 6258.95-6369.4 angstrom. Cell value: 1.16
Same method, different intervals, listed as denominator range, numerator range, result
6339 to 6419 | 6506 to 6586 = 1.12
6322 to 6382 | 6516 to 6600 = 1.17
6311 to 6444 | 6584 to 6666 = 1.11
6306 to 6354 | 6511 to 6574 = 1.17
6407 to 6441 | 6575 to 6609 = 1.13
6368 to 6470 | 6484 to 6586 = 1.07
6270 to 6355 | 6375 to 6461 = 1.06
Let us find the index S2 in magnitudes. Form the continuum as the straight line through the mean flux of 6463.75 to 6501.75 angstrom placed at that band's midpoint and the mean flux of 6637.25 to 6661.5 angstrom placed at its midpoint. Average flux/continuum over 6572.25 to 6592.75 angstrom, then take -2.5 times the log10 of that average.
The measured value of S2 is -0.16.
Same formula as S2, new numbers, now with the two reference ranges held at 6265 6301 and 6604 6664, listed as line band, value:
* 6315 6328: 0.066 mag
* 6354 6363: 0.066 mag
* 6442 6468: -0.016 mag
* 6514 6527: -0.044 mag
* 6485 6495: 0.037 mag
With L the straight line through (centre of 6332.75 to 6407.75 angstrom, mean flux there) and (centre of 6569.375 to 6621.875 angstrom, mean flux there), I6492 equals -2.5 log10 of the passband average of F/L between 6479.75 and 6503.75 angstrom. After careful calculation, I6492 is 0.04 mag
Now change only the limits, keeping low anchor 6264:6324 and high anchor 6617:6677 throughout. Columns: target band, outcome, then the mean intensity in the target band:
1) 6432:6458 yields -0.04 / 21.4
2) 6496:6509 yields 0.00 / 20.7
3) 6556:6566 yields -0.14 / 23.6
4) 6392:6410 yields 0.01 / 20.5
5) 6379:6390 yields -0.03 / 21.2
